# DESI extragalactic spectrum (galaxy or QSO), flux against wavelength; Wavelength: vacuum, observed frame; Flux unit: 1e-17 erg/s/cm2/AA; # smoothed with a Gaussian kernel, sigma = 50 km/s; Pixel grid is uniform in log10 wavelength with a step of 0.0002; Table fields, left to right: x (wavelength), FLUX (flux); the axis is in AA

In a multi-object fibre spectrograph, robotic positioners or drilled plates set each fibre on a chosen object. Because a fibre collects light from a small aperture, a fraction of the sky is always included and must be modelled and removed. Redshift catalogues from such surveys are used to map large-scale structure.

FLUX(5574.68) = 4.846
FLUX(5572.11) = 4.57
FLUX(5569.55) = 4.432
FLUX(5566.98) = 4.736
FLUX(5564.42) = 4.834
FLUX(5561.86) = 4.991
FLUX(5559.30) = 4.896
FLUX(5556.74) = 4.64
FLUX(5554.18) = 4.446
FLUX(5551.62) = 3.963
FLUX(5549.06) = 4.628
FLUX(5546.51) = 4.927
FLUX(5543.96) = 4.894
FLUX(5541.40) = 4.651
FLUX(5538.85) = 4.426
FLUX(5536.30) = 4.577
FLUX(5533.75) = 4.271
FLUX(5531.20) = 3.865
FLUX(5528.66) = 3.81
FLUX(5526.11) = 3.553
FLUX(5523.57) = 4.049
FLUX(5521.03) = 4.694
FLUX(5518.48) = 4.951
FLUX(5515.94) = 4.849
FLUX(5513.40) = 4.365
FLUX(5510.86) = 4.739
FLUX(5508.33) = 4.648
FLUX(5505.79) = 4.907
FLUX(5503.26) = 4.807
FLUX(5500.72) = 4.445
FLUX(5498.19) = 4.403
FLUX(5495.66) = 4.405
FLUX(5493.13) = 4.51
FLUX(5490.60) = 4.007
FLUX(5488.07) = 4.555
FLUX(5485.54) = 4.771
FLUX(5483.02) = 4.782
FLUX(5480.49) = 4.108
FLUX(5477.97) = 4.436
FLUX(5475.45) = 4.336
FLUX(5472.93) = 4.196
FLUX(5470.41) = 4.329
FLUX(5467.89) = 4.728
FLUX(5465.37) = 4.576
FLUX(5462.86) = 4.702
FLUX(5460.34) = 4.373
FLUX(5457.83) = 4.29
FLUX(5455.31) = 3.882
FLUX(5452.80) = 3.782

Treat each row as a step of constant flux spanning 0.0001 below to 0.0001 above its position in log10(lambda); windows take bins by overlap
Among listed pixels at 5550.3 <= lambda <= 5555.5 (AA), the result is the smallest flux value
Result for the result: 3.963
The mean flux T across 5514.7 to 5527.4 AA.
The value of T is 4.42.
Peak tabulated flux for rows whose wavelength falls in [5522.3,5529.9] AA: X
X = 4.049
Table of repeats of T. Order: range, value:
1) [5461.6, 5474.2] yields 4.51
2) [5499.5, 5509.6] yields 4.7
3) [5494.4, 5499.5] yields 4.41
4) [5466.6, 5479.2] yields 4.4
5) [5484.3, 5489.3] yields 4.66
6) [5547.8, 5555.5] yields 4.34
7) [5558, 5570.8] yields 4.78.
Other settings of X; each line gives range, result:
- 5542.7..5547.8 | 4.927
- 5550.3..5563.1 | 4.991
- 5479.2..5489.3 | 4.782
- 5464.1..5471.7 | 4.728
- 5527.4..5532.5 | 3.865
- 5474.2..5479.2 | 4.436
